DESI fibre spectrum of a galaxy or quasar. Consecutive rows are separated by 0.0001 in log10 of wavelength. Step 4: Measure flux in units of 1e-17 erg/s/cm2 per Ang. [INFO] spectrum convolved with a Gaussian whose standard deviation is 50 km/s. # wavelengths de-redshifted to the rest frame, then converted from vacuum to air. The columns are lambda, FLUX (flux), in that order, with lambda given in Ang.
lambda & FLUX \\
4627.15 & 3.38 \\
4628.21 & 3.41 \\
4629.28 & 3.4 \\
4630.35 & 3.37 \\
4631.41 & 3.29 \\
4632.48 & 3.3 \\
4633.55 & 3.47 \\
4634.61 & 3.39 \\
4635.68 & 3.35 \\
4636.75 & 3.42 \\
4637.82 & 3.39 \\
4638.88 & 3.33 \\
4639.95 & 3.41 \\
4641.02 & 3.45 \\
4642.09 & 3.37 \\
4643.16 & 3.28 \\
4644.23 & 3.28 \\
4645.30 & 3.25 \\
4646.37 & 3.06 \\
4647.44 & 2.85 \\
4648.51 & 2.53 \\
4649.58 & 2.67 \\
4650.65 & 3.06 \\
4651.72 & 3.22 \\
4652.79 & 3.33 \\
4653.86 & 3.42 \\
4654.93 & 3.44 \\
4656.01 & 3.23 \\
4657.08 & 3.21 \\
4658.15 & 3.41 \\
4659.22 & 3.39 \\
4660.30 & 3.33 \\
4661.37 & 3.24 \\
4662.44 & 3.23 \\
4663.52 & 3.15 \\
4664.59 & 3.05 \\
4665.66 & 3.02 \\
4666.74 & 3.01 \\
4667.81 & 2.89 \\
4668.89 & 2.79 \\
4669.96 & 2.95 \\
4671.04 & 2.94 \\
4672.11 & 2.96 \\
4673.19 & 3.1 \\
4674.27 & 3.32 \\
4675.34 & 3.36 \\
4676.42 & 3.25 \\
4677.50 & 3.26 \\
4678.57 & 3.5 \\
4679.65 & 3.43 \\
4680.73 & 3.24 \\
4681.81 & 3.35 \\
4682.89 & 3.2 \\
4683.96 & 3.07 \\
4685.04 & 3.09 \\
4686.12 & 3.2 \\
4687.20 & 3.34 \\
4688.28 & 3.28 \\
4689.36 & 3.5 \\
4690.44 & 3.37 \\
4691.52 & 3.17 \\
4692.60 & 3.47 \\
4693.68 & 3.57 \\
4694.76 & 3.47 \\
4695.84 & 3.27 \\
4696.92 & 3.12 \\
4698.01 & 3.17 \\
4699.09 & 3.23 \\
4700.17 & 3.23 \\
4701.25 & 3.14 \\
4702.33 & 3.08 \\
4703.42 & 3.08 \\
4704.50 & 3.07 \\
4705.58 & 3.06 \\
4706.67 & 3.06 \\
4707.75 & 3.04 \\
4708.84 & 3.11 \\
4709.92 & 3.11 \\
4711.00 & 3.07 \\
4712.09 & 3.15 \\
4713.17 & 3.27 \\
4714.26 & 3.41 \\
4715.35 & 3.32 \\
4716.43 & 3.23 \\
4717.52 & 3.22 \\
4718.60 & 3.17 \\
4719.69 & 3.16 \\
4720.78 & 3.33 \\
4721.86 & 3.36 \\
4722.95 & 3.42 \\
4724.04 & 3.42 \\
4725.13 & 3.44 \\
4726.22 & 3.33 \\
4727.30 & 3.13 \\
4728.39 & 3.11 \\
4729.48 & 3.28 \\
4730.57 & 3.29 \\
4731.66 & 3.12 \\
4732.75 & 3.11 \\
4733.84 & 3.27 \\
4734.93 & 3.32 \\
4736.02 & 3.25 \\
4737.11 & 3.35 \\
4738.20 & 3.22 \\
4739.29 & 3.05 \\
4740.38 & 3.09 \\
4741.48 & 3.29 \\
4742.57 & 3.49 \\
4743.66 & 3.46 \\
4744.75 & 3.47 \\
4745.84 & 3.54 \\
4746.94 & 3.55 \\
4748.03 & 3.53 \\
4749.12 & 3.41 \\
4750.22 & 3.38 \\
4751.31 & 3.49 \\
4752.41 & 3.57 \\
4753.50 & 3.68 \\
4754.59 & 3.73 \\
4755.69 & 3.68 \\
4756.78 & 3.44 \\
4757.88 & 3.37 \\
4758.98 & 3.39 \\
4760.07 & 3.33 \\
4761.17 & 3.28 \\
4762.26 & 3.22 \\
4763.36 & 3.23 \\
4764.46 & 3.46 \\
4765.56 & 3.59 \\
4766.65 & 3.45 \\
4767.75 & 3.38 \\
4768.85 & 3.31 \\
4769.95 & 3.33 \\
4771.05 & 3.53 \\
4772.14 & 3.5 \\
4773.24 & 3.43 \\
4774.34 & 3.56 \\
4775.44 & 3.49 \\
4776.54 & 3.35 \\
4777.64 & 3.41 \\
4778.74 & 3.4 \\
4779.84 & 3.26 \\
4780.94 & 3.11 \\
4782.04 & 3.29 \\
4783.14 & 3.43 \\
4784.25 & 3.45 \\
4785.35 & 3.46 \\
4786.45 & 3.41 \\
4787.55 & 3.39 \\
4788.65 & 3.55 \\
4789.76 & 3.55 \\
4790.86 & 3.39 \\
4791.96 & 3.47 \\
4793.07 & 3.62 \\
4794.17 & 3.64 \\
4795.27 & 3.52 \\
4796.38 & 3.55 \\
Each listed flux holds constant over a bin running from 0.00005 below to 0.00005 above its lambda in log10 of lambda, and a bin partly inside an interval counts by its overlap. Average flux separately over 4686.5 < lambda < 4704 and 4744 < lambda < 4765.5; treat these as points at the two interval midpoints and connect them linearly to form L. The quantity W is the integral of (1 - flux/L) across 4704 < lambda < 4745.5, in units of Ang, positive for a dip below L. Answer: 1.61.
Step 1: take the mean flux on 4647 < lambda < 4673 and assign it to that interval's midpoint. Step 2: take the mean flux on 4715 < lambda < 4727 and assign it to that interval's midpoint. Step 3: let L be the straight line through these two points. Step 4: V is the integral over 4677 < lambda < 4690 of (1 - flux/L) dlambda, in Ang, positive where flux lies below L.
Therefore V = -0.45 Ang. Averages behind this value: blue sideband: 3.1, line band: 3.29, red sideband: 3.31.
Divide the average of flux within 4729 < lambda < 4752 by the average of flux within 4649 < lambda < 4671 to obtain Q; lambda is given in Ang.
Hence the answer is 1.06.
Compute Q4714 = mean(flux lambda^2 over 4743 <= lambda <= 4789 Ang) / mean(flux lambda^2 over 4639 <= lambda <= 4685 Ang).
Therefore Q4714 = 1.13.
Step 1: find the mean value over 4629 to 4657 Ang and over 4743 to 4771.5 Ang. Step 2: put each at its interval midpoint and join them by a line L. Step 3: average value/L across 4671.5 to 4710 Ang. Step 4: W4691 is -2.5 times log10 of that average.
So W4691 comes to 0.03 mag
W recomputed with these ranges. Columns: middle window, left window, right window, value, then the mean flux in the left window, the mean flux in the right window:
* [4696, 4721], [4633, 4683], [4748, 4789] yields 1.1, 3.21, 3.43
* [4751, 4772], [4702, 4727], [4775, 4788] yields -0.8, 3.21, 3.37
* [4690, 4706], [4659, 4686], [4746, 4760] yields 0.2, 3.16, 3.51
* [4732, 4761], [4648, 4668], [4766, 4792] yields -0.5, 3.16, 3.41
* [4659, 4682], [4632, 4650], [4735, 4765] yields 0.8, 3.23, 3.4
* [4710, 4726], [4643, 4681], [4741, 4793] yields 0.1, 3.16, 3.44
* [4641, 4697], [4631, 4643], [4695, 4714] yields 1.0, 3.38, 3.14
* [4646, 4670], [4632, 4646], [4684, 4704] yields 1.5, 3.36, 3.26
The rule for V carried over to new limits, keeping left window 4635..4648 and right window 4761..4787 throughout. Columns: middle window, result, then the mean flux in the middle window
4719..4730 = 0.2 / 3.3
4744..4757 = -0.6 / 3.54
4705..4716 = 0.6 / 3.16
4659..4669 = 0.6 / 3.11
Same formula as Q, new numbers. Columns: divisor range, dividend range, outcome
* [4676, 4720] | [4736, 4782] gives 1.05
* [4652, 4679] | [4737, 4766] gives 1.07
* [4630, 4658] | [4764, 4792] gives 1.05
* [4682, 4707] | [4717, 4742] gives 1.01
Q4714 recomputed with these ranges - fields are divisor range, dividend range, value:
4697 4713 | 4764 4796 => 1.14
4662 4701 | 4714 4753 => 1.06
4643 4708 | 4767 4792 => 1.12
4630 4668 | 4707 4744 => 1.04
